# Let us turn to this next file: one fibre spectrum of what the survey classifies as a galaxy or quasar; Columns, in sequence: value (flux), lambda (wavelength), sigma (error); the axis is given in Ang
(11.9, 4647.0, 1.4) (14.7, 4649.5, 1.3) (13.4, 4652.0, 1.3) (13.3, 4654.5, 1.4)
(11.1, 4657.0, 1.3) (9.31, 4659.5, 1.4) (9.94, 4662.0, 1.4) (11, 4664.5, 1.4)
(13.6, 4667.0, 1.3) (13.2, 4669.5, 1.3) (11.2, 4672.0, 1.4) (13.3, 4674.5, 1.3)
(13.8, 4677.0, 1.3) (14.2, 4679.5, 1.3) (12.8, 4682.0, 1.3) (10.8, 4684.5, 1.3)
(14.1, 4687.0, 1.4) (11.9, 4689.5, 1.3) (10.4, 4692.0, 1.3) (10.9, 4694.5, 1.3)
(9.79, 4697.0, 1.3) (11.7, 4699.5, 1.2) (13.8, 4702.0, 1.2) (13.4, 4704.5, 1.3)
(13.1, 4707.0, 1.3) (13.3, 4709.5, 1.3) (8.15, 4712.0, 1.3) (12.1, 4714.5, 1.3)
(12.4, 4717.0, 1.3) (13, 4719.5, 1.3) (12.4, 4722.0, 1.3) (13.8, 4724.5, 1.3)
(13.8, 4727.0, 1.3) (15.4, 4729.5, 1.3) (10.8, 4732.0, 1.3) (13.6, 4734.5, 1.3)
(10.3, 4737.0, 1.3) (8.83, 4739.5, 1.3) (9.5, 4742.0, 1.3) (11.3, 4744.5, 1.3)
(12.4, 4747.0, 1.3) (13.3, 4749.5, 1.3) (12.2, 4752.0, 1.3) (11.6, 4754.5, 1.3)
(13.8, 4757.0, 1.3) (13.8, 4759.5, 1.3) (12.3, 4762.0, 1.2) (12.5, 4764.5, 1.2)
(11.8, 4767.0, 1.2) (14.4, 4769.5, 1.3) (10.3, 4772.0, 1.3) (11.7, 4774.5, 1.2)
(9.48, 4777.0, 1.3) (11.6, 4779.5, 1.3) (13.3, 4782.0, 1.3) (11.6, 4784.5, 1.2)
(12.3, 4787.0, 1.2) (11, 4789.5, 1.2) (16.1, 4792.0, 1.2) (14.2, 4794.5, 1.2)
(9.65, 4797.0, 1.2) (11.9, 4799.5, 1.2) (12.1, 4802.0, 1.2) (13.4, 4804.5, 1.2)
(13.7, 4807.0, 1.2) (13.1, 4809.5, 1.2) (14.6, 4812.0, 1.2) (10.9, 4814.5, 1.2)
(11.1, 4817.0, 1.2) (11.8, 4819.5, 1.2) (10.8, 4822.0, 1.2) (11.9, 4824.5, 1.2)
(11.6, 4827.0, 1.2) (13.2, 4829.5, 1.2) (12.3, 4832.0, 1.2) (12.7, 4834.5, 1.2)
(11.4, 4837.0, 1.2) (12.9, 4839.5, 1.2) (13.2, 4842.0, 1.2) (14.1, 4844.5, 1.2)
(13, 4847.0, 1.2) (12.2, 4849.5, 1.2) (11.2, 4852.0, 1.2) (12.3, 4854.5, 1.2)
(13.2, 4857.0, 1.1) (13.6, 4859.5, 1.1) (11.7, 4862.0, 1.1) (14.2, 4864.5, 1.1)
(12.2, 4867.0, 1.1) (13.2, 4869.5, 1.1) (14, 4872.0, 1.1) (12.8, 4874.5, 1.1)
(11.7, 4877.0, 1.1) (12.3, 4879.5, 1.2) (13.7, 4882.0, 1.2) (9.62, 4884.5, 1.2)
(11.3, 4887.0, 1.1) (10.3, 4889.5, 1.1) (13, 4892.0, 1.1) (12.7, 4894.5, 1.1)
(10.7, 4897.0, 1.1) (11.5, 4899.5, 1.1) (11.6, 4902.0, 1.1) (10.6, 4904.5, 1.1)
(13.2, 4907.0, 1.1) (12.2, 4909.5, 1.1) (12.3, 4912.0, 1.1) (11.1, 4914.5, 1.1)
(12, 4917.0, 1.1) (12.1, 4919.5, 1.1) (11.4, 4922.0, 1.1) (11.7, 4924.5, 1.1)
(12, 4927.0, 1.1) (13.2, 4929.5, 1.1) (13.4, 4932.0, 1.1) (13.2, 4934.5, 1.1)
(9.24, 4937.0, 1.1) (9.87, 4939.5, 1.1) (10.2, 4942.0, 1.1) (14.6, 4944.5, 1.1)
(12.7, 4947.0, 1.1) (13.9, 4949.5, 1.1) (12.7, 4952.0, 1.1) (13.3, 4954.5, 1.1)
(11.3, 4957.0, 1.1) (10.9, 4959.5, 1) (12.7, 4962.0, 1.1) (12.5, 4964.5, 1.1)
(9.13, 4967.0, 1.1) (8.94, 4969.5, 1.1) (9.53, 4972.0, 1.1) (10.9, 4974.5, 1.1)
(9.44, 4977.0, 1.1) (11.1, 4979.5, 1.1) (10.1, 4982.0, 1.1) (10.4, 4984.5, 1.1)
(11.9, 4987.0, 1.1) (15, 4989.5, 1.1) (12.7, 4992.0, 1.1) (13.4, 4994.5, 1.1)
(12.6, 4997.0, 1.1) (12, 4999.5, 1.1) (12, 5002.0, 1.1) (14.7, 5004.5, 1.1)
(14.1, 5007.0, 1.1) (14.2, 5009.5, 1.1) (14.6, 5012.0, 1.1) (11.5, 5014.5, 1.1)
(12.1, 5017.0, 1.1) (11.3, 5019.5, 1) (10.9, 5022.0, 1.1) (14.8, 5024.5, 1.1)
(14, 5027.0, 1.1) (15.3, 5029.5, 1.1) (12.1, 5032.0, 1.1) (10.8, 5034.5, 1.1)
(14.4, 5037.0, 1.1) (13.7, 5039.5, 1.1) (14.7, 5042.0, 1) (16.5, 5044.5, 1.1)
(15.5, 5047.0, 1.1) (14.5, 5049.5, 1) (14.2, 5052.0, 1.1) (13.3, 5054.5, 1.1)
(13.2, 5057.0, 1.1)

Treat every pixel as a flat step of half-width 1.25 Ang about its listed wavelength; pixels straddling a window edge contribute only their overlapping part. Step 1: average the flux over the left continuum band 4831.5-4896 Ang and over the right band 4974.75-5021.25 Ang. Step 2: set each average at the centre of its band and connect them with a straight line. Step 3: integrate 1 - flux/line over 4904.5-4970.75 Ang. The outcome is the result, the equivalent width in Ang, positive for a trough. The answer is 2.8 Ang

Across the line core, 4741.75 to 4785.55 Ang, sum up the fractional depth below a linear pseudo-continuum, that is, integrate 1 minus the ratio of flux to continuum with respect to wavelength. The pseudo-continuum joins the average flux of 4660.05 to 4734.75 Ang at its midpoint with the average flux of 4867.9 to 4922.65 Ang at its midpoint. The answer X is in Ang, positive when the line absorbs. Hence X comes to 0.4 Ang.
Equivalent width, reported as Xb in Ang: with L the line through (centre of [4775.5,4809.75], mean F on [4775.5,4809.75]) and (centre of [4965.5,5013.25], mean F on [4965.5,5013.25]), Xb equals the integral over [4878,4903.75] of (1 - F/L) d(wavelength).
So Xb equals 1.06 Ang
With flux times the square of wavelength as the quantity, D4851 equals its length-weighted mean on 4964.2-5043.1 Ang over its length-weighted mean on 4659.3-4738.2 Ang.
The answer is 1.14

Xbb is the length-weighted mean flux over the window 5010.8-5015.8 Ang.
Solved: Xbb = 13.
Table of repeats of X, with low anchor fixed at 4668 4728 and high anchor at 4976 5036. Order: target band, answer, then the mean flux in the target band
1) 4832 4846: -0.39 Ang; 12.8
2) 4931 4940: 0.73 Ang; 11.5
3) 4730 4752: 1.71 Ang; 11.4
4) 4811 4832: 0.82 Ang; 12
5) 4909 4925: 0.89 Ang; 11.8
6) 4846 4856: 0.24 Ang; 12.2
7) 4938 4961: 0.72 Ang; 12.1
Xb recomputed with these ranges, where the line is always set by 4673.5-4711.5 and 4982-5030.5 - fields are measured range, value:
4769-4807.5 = 1.03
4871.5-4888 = 0.76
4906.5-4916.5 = 0.52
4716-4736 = -1.08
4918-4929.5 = 0.75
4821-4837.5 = 0.79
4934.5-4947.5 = 1.42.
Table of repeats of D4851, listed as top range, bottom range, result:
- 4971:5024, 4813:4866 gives 1.05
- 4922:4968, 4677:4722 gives 1.09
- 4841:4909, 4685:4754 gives 1.09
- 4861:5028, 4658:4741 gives 1.10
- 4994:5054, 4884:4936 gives 1.19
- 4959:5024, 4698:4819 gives 1.07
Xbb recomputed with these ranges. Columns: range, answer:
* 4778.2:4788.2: 12.2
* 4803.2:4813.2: 13.7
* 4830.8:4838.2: 12.1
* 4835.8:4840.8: 12.2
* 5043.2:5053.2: 15.2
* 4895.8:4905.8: 11.1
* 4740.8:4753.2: 11.7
